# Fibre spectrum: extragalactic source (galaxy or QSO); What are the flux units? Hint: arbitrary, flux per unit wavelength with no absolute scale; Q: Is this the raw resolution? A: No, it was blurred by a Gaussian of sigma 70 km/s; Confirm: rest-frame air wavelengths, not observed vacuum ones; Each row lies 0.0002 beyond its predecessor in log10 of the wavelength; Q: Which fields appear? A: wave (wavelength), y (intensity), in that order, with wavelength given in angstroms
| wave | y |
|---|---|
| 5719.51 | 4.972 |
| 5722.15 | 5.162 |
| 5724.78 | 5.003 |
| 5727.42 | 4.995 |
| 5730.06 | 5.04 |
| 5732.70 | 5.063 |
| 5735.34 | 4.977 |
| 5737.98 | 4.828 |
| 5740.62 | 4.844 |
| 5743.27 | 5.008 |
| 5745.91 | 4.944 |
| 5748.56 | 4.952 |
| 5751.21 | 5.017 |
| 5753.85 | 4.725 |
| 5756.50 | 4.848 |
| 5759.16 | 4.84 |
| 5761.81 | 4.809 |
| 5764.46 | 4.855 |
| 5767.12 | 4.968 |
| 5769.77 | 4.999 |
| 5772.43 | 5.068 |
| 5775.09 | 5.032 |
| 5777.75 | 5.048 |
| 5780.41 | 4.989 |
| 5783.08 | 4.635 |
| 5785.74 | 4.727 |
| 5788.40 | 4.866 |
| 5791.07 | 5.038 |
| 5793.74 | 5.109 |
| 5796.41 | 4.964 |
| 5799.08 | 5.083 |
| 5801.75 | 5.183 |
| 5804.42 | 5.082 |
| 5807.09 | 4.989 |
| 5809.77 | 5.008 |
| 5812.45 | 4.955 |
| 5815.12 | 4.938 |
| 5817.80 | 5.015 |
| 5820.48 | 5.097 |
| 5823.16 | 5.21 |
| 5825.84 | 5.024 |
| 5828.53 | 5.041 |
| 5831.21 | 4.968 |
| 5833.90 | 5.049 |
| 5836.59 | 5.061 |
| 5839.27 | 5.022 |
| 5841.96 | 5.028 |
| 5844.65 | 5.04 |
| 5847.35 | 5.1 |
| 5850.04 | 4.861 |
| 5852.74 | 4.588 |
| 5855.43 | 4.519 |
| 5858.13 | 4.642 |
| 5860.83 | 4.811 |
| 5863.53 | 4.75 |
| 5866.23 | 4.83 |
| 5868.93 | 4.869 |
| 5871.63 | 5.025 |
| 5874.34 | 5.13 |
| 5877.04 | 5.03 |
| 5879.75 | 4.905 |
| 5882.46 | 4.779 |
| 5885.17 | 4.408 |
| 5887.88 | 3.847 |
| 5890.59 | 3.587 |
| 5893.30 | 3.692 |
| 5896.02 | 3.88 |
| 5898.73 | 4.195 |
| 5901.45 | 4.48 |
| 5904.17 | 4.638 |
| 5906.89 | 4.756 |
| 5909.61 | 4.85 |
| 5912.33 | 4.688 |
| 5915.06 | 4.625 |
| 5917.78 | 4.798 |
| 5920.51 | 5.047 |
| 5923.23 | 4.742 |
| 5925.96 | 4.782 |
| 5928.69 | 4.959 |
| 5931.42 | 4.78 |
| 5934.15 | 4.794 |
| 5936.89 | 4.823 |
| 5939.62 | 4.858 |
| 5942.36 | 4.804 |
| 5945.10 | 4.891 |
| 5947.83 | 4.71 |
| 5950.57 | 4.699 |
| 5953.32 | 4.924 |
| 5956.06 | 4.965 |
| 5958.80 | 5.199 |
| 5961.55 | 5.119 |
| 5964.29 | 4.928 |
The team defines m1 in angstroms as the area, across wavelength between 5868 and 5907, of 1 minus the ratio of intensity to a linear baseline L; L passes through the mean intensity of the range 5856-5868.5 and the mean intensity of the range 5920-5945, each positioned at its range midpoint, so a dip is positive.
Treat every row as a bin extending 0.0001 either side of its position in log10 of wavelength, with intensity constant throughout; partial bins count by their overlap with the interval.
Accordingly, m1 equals 2.6 angstroms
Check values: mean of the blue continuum 4.75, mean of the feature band 4.47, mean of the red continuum 4.84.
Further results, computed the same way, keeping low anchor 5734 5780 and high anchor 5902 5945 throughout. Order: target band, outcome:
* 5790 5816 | -0.77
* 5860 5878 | -0.31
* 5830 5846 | -0.55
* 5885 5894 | 1.85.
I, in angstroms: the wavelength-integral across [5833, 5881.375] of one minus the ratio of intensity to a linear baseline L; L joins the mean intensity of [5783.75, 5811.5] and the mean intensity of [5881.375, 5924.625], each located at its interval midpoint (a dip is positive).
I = -2.3 angstroms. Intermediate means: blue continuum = 5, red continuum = 4.44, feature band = 4.9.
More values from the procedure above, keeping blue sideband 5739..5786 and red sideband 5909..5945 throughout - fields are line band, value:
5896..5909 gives 1.0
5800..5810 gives -0.4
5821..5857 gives -0.7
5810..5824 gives -0.4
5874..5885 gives -0.1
